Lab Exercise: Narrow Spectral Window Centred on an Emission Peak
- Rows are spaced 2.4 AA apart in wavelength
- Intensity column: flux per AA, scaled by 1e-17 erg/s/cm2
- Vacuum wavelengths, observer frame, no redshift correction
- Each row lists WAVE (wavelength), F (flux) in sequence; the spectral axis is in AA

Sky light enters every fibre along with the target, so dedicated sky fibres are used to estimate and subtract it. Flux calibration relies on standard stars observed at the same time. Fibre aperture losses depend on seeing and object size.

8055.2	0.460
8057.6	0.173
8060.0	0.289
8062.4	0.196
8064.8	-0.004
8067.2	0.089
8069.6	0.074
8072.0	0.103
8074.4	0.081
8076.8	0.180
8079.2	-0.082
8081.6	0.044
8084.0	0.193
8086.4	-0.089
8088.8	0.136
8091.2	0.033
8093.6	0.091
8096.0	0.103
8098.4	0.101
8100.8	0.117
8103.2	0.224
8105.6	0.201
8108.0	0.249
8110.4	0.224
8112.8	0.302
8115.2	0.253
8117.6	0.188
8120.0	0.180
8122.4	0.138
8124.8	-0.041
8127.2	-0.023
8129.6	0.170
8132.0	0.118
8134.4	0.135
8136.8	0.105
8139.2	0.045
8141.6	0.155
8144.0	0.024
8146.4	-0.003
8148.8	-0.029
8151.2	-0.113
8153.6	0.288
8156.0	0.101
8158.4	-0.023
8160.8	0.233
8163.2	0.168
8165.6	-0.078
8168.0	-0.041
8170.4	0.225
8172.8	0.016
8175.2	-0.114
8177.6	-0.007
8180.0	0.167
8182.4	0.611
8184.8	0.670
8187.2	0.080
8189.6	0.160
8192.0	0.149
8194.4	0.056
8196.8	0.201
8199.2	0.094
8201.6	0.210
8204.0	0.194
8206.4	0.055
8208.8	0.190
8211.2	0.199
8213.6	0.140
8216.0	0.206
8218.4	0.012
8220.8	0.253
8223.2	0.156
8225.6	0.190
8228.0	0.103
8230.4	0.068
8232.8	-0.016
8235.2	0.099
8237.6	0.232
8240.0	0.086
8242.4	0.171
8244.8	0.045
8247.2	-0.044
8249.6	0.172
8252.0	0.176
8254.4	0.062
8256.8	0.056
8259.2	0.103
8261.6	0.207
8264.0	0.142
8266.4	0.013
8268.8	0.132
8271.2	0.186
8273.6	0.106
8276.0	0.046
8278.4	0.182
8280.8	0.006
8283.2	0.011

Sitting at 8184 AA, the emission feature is H-gamma 4340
